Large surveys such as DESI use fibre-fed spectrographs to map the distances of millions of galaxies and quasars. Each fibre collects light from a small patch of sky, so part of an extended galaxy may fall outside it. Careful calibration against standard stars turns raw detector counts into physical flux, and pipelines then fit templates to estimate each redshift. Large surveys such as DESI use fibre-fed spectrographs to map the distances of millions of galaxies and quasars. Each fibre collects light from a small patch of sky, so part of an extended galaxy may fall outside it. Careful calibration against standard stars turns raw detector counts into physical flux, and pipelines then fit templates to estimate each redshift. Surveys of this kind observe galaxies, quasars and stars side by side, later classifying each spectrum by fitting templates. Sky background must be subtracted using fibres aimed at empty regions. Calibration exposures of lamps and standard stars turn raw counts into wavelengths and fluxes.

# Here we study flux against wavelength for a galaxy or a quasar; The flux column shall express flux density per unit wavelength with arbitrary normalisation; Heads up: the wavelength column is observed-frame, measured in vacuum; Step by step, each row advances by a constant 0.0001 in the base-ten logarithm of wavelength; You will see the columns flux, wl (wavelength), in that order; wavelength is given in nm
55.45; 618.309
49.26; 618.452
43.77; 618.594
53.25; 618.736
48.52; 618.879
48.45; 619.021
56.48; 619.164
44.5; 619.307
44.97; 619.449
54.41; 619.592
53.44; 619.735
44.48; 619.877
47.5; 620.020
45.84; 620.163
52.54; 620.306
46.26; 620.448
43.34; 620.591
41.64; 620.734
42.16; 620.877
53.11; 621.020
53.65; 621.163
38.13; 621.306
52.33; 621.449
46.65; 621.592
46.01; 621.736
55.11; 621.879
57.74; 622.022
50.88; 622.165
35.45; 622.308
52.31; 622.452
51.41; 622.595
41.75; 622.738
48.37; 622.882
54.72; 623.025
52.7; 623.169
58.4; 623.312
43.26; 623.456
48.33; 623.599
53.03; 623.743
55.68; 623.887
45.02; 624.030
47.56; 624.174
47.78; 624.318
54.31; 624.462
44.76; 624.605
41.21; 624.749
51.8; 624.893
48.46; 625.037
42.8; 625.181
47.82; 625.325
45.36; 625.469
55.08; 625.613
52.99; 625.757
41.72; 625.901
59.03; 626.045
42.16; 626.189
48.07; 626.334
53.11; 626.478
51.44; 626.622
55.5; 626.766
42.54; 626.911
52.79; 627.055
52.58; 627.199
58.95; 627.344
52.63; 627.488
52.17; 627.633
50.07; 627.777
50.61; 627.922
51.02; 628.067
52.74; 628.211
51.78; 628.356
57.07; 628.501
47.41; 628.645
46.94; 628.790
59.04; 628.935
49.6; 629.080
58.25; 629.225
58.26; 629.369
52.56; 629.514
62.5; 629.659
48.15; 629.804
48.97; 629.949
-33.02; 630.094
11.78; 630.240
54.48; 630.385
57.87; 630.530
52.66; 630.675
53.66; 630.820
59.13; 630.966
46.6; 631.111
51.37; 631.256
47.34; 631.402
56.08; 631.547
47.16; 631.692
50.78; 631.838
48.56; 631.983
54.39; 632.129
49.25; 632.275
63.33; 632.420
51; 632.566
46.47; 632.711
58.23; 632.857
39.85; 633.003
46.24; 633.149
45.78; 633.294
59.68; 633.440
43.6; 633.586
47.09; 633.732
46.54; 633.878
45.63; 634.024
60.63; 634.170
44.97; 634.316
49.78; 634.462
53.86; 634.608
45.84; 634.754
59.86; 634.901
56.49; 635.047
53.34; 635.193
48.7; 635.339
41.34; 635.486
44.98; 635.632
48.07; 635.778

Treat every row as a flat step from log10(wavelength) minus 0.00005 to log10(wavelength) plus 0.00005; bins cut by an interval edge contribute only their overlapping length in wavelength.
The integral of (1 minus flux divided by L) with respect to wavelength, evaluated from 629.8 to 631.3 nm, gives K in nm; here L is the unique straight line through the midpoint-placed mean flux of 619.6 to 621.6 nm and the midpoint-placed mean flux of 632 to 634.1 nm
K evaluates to 0.27 nm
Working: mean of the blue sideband 47.5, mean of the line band 40.5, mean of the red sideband 49.8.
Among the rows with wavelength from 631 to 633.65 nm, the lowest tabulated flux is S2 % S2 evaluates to 39.85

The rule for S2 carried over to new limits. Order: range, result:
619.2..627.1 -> 35.45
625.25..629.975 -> 41.72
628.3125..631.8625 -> -33.02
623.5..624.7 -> 44.76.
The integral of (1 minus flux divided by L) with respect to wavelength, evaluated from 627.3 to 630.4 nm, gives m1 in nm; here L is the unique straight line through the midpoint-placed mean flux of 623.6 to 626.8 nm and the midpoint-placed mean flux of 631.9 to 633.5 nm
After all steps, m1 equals 0.184 nm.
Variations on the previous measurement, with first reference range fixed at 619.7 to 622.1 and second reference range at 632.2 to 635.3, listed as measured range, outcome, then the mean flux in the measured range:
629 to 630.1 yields 0.05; 47.9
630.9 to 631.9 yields -0.02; 51.2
